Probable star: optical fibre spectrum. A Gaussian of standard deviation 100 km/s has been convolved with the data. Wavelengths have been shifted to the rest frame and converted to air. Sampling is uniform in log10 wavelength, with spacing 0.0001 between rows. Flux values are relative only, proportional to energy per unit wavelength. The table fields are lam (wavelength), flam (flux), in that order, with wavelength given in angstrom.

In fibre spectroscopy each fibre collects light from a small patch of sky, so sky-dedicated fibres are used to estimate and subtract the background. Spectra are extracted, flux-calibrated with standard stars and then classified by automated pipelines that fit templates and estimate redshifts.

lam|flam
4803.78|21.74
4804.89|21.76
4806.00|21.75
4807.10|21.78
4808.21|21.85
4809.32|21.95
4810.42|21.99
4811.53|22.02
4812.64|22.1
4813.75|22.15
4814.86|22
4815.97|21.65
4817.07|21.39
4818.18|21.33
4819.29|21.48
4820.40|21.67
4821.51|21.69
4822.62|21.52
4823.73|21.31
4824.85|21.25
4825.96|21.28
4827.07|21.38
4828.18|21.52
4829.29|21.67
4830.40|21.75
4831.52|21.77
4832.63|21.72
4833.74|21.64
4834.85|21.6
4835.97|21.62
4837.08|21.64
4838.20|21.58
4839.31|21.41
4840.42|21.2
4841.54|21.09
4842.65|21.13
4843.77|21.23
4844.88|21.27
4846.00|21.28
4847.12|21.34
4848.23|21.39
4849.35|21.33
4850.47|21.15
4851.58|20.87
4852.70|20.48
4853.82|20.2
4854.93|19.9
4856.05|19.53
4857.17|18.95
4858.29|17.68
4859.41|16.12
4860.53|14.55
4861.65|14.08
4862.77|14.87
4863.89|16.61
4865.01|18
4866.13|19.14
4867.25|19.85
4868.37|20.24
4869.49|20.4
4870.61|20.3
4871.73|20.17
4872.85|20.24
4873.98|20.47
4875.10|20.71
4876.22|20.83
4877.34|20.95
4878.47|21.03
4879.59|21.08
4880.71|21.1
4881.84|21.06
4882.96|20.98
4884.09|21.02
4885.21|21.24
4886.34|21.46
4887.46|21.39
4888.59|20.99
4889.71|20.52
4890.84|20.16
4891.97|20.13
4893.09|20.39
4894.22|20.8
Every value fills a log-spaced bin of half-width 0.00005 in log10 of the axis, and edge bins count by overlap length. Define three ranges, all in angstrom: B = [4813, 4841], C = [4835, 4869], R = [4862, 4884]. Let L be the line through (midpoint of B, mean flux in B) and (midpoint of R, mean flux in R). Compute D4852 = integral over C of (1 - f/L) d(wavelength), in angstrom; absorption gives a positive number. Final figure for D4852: 1.6 angstrom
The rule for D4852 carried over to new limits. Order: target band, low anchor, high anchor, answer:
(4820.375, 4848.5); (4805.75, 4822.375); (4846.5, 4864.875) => -1.7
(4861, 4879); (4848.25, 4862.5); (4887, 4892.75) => 0.3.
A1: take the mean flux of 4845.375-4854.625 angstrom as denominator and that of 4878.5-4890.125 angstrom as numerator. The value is 1.01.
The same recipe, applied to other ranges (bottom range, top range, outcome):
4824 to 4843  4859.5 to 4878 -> 0.87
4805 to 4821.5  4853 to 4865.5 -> 0.80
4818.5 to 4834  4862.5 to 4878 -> 0.91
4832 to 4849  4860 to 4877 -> 0.88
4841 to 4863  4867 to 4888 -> 1.07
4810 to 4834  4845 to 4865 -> 0.87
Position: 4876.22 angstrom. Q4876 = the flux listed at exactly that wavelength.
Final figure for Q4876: 20.83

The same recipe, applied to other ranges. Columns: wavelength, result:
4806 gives 21.75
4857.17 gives 18.95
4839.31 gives 21.41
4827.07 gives 21.38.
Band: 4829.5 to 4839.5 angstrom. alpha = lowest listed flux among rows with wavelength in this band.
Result 21.41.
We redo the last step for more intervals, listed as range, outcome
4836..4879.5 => 14.08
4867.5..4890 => 20.17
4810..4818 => 21.39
